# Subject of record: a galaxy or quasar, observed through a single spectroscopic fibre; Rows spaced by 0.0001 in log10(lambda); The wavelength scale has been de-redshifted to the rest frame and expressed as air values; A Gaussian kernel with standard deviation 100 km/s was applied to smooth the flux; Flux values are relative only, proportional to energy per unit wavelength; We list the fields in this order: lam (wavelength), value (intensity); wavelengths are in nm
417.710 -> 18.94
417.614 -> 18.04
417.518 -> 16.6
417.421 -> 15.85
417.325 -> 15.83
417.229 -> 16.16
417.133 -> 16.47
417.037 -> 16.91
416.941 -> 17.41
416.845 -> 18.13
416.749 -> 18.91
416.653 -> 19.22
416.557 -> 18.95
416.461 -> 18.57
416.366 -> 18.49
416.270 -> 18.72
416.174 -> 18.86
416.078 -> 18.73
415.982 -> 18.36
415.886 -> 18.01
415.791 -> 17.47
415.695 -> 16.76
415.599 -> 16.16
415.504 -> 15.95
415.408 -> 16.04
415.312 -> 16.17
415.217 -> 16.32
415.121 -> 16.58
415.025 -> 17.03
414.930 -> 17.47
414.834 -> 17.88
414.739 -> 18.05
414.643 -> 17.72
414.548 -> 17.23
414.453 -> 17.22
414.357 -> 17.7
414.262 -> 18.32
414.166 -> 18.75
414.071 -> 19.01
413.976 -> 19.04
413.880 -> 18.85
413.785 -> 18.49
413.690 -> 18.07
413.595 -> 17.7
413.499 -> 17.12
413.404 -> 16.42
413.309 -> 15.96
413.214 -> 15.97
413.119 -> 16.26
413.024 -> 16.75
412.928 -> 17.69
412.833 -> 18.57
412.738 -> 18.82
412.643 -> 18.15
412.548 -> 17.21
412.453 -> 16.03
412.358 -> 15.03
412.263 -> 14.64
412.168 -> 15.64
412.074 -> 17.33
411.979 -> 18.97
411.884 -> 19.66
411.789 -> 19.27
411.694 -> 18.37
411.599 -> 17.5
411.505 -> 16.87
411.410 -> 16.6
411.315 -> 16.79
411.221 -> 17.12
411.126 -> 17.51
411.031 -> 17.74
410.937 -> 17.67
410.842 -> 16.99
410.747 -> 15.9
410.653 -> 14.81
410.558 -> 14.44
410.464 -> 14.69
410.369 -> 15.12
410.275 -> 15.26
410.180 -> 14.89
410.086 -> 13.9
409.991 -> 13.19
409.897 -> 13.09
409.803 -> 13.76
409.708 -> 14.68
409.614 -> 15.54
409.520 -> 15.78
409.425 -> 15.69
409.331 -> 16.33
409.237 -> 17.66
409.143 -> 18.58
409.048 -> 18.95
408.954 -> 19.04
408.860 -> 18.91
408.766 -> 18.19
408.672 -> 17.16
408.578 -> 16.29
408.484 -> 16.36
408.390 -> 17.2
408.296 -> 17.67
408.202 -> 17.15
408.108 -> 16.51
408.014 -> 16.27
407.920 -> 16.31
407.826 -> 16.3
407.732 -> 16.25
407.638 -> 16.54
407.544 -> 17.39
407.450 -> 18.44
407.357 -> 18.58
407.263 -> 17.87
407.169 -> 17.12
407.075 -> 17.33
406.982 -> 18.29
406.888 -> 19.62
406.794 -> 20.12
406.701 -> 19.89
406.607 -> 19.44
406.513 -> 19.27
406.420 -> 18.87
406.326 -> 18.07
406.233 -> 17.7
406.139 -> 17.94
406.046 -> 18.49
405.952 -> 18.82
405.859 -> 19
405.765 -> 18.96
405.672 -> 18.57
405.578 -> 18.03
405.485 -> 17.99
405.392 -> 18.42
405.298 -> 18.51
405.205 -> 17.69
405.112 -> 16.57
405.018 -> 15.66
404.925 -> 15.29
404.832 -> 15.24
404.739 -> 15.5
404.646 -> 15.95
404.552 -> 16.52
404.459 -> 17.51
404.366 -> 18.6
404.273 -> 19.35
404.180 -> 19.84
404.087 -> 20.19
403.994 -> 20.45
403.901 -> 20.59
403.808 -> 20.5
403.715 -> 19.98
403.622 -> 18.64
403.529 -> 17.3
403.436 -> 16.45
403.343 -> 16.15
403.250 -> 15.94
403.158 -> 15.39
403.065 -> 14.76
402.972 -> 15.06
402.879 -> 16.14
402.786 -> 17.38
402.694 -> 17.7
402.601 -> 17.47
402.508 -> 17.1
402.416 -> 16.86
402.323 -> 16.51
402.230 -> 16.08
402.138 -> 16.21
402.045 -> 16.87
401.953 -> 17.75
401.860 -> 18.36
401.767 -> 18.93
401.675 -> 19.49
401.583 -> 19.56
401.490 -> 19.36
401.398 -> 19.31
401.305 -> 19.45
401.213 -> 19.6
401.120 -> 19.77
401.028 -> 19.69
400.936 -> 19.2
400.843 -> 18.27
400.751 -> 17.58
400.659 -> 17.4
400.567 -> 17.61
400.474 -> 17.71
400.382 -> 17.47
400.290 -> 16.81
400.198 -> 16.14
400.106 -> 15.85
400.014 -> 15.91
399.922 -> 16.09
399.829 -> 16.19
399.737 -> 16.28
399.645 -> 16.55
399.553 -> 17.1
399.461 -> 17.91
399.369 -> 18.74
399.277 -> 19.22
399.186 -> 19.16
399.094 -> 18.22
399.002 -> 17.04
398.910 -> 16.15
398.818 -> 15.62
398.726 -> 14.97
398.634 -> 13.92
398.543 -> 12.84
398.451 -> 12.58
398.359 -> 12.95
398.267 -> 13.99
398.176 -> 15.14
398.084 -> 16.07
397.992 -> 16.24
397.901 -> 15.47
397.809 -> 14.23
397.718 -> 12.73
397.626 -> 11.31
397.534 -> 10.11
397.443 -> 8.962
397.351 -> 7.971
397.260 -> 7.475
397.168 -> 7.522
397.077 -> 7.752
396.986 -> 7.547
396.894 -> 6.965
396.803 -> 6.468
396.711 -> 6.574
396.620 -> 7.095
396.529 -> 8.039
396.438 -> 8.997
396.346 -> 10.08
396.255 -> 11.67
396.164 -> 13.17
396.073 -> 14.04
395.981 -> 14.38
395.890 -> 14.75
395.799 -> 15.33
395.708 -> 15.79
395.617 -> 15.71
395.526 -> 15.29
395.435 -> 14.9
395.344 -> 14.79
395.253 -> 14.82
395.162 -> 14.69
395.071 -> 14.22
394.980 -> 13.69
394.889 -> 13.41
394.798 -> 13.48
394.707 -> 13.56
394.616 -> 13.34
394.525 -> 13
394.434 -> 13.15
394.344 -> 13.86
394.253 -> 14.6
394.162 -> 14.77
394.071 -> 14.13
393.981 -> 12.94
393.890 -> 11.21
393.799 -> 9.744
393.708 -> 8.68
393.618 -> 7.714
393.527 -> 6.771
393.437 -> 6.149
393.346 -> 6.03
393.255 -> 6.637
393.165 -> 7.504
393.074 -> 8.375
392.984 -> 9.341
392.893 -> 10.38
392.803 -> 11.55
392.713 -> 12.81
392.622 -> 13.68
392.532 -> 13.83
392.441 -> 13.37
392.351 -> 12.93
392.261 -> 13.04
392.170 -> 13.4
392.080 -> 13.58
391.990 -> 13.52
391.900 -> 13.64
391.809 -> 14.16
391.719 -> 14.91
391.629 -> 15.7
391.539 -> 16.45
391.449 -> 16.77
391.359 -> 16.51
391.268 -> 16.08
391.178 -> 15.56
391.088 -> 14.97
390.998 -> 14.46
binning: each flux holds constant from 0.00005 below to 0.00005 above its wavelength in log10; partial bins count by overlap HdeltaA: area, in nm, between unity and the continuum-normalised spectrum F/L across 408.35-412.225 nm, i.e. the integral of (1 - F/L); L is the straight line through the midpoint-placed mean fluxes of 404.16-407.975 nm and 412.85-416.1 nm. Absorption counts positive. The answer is 0.229 nm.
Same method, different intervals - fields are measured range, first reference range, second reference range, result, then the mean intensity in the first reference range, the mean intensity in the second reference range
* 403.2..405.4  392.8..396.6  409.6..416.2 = -0.48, 12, 16.9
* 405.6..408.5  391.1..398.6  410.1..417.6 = -0.48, 12.2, 17.2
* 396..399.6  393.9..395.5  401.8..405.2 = 0.60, 13.9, 17.3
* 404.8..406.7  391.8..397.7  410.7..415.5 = -0.38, 11.5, 17.3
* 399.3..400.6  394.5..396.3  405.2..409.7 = -0.11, 14.2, 17.8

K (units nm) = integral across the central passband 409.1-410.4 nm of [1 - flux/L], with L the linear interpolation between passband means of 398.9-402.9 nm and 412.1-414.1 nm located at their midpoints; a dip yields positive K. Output 0.16 nm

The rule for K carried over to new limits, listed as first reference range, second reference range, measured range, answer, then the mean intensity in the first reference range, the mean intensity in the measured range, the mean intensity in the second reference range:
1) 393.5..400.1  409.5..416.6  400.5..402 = -0.485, 13.2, 18.8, 17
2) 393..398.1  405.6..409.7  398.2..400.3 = -0.420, 11.5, 16.1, 17.7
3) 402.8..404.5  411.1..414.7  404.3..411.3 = 0.263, 17.9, 17.1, 17.5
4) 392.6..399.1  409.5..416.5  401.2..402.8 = -0.492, 12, 18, 16.9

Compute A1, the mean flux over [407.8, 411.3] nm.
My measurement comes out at 16.3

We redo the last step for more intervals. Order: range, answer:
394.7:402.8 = 14.9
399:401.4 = 17.8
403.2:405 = 17.9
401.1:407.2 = 18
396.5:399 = 11.5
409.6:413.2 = 16.4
